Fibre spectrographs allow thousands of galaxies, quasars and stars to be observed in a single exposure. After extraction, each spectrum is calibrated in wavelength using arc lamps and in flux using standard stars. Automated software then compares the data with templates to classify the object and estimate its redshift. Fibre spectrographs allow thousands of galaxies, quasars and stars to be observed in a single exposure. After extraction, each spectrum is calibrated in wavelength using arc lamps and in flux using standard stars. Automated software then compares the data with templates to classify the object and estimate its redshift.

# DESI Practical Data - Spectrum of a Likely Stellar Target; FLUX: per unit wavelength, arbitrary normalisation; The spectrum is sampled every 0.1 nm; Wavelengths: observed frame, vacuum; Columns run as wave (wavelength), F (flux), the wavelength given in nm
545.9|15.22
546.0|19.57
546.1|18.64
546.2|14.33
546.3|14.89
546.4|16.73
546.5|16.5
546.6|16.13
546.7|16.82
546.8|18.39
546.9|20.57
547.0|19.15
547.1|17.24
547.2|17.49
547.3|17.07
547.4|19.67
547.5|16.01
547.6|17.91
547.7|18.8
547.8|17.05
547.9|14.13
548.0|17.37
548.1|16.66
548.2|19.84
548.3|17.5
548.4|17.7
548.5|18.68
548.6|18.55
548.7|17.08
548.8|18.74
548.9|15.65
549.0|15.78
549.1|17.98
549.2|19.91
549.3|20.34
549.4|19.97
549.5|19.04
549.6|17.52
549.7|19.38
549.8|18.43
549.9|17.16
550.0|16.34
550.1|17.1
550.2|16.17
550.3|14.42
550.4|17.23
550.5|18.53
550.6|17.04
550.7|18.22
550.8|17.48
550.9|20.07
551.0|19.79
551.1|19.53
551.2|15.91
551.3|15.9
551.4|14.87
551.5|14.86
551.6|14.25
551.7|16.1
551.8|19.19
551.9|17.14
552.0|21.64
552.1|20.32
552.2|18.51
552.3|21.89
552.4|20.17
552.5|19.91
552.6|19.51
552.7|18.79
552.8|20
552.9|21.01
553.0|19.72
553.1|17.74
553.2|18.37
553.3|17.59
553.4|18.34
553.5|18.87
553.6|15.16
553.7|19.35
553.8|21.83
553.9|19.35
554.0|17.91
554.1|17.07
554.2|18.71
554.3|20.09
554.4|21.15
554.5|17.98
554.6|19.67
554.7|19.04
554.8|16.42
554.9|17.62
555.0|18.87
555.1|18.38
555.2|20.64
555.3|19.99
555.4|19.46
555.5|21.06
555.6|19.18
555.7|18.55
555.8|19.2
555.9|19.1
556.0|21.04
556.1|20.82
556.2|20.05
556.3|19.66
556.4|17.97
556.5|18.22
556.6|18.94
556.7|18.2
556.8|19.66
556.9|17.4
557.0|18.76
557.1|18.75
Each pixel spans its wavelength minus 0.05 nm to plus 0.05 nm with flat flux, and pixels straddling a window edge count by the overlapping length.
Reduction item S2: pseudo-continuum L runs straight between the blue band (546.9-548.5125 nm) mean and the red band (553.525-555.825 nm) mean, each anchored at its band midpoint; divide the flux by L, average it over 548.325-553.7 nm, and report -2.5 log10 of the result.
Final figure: 0.012 mag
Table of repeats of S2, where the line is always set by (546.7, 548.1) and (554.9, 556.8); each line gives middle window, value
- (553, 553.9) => 0.02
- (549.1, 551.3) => 0.01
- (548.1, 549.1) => 0.01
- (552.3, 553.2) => -0.05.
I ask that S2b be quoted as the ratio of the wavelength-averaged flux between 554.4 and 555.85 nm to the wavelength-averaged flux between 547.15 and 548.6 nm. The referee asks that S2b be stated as 1.1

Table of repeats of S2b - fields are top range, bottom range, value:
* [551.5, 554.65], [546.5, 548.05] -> 1.08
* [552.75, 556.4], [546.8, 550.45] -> 1.08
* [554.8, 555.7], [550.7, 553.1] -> 1.04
